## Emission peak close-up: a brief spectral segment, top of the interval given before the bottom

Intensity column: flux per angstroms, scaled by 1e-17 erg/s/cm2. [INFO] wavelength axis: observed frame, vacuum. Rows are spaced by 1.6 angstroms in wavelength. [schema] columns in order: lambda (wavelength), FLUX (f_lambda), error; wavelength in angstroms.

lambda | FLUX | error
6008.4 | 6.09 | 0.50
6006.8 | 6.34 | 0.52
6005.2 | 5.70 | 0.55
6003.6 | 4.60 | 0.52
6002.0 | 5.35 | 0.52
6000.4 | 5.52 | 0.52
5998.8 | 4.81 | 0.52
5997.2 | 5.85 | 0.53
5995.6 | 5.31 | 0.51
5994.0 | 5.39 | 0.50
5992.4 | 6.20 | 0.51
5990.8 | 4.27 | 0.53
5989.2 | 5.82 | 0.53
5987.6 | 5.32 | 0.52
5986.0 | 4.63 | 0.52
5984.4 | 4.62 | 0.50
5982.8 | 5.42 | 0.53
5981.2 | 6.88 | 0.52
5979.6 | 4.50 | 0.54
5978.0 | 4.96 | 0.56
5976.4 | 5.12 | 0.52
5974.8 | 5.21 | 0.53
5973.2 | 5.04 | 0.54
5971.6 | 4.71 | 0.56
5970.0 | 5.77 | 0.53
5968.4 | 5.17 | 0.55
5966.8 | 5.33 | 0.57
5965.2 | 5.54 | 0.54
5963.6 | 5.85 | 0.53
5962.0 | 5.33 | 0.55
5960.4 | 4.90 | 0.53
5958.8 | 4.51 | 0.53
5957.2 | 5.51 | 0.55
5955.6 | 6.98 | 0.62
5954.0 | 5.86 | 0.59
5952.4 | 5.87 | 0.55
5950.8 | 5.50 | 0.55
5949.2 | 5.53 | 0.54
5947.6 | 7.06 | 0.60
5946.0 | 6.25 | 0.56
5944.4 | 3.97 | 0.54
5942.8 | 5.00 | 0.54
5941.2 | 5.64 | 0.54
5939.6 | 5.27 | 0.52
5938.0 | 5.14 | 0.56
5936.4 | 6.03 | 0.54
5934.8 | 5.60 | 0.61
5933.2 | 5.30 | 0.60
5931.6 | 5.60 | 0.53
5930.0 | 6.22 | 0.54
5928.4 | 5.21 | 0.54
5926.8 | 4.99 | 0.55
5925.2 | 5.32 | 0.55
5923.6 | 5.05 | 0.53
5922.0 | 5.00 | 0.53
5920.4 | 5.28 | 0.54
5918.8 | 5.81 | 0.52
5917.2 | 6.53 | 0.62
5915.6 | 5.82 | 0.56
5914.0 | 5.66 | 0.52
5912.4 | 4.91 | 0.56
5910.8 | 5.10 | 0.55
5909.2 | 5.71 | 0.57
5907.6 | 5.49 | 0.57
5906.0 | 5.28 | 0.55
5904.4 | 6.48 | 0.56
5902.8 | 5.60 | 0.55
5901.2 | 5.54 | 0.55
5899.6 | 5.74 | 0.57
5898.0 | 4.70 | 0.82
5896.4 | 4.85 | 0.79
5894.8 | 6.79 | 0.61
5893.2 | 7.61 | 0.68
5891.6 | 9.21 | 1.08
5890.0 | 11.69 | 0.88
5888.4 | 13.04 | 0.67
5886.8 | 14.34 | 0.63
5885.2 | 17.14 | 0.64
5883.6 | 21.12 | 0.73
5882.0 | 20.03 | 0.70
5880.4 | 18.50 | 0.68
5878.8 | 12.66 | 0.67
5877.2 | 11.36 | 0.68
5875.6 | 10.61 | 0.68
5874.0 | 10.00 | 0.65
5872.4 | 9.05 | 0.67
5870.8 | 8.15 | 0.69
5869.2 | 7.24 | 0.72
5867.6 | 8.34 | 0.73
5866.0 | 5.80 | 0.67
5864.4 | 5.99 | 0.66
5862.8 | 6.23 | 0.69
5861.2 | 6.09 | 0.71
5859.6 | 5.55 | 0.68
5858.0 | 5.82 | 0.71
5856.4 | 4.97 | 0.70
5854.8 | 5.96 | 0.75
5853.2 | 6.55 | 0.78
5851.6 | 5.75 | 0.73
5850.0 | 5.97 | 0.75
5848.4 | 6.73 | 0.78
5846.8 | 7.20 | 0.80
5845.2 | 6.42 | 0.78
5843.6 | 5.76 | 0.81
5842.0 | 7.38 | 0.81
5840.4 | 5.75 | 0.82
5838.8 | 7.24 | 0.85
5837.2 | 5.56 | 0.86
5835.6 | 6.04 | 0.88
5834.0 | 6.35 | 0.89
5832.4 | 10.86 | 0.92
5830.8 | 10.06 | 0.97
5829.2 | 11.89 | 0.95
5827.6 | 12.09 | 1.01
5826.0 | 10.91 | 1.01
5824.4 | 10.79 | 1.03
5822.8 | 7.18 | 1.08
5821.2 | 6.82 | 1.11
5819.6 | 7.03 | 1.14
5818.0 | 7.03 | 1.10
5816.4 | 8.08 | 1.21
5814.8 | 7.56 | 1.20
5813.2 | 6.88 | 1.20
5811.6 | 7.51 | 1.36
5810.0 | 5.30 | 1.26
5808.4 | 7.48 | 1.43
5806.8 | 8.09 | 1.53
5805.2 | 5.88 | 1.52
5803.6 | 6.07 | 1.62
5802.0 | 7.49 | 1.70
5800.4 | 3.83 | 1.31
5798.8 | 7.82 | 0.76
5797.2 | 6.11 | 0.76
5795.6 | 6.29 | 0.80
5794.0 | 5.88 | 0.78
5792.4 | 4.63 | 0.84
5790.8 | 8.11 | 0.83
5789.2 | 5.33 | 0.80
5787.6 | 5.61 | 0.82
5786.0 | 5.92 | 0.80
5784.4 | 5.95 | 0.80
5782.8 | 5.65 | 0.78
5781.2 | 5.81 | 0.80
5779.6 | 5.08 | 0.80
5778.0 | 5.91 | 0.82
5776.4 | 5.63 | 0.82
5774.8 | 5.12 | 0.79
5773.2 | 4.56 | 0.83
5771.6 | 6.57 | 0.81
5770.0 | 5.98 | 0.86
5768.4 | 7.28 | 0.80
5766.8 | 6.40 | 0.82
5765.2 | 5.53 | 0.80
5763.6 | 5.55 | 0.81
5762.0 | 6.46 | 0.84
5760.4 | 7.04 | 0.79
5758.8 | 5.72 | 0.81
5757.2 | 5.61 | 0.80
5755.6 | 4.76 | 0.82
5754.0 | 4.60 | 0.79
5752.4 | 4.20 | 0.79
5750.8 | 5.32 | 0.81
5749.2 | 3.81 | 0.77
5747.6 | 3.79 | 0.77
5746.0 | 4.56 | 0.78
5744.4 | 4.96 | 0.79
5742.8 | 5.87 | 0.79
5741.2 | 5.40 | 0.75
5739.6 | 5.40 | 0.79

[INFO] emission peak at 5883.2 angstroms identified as [O III] 5007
